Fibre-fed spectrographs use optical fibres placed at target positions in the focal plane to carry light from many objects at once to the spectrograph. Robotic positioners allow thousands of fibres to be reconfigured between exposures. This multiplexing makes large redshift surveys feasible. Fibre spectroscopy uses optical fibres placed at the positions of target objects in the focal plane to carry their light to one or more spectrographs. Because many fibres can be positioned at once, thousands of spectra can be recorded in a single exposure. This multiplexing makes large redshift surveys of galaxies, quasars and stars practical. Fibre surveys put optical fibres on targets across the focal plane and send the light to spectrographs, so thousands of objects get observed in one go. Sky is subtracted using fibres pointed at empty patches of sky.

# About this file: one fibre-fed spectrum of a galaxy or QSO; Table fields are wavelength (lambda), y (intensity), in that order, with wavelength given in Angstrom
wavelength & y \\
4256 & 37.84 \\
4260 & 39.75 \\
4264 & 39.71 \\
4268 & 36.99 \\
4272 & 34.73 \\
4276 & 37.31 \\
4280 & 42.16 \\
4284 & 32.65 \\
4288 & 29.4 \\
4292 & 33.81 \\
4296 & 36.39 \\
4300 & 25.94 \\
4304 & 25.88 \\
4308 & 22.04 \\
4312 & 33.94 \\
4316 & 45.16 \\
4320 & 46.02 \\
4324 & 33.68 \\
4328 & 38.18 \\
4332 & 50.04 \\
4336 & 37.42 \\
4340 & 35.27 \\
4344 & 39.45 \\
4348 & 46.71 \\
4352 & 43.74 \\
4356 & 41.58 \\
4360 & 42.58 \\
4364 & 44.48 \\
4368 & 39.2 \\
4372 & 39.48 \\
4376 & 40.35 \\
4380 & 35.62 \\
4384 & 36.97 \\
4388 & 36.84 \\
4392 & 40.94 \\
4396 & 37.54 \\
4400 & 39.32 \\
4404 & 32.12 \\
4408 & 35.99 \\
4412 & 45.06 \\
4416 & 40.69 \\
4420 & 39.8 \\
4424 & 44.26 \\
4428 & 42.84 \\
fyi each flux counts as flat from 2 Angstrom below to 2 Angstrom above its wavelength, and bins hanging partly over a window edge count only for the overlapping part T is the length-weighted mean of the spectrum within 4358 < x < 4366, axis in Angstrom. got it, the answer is 43.5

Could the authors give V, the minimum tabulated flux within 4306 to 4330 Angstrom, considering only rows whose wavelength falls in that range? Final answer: 22.04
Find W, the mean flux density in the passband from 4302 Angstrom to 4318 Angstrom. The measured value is 31.8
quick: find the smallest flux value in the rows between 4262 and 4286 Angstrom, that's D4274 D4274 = 32.65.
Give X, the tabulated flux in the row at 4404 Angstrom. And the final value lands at 32.12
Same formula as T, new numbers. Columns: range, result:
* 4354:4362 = 42.1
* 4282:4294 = 32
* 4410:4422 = 41.9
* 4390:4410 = 37.2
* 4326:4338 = 41.9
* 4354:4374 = 41.5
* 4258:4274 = 37.8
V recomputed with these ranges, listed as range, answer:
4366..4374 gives 39.2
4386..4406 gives 32.12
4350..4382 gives 35.62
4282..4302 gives 25.94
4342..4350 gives 39.45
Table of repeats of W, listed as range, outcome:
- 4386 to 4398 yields 38.4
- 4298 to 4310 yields 24.6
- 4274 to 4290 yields 35.4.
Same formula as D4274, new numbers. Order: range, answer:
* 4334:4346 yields 35.27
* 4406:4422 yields 35.99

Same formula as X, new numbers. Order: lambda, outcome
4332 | 50.04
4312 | 33.94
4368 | 39.2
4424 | 44.26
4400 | 39.32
